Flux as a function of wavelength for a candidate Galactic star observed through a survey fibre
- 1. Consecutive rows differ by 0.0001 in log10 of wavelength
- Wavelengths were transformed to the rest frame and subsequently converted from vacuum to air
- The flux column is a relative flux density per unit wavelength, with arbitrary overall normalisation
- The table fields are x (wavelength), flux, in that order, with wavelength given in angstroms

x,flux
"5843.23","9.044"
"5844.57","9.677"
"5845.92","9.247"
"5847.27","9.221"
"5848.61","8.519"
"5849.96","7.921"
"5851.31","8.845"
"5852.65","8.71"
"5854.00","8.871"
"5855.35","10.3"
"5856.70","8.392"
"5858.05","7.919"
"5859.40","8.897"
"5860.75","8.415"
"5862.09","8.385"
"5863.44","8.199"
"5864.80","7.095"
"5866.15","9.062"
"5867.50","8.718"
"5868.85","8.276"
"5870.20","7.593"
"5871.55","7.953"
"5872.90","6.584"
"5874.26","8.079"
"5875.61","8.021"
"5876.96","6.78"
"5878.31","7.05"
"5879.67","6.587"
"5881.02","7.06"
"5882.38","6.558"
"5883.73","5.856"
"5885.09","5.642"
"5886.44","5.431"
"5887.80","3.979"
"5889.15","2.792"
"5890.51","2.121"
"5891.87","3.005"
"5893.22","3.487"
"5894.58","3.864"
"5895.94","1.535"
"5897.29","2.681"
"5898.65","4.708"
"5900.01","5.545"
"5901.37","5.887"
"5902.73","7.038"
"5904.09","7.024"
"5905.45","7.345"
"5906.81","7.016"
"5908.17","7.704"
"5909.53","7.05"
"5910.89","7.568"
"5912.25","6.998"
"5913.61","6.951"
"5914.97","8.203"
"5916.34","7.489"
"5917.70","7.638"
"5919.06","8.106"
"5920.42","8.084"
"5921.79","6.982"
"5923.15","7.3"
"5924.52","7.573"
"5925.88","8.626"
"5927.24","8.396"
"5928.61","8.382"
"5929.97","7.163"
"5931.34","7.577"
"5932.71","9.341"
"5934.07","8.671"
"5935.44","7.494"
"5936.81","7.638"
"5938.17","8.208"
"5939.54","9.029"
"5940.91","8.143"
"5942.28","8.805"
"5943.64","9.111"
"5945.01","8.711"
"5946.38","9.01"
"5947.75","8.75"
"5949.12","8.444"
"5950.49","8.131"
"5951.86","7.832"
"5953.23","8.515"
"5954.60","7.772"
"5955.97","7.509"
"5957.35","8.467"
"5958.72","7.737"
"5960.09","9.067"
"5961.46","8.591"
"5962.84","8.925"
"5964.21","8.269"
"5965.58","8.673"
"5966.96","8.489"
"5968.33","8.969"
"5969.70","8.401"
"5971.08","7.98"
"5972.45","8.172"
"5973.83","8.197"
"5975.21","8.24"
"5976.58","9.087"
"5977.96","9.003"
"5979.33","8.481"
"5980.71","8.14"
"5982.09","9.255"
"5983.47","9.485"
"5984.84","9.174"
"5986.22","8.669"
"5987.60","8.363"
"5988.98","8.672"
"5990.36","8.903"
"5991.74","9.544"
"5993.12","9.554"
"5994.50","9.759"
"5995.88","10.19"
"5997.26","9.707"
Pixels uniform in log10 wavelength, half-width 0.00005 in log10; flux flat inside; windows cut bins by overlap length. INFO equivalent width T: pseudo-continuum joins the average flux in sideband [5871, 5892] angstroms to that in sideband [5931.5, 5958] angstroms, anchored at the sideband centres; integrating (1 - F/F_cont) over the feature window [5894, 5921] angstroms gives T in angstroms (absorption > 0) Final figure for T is 2.1 angstroms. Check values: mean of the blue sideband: 5.9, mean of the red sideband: 8.38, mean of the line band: 6.43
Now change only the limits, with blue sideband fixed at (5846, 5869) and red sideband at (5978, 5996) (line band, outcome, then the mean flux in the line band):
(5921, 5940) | 1.80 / 8.01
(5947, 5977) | 2.00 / 8.37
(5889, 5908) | 8.77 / 4.71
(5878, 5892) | 5.73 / 5.12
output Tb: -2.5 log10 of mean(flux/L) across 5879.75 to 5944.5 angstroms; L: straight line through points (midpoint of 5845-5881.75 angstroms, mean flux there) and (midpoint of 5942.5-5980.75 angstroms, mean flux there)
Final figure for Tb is 0.24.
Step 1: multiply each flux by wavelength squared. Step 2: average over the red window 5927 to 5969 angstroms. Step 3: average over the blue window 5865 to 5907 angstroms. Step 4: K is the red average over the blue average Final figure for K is 1.45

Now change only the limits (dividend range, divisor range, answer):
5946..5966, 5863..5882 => 1.13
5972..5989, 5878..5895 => 1.85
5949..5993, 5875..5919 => 1.50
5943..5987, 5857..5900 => 1.42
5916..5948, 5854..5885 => 1.07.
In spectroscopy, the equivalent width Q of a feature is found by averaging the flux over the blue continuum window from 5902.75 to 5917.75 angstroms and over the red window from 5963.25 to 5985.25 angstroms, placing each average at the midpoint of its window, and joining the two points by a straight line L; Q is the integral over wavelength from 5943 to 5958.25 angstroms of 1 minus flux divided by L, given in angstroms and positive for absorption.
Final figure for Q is -0.4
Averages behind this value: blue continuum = 7.34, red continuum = 8.63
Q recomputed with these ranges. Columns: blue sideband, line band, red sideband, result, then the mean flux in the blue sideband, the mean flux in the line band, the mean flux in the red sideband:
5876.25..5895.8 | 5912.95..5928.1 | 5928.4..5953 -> -1.45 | 4.92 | 7.77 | 8.36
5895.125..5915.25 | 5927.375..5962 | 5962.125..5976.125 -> -3.51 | 6.16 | 8.32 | 8.44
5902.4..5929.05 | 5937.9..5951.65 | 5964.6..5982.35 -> -0.97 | 7.57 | 8.62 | 8.52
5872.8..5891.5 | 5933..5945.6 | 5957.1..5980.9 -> -1.43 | 5.82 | 8.45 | 8.5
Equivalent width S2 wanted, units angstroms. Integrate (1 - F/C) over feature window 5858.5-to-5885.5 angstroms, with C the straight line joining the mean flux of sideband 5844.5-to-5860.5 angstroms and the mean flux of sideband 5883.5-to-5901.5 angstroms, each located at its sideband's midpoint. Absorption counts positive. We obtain -4.9 angstroms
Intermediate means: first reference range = 8.83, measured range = 7.56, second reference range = 3.94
